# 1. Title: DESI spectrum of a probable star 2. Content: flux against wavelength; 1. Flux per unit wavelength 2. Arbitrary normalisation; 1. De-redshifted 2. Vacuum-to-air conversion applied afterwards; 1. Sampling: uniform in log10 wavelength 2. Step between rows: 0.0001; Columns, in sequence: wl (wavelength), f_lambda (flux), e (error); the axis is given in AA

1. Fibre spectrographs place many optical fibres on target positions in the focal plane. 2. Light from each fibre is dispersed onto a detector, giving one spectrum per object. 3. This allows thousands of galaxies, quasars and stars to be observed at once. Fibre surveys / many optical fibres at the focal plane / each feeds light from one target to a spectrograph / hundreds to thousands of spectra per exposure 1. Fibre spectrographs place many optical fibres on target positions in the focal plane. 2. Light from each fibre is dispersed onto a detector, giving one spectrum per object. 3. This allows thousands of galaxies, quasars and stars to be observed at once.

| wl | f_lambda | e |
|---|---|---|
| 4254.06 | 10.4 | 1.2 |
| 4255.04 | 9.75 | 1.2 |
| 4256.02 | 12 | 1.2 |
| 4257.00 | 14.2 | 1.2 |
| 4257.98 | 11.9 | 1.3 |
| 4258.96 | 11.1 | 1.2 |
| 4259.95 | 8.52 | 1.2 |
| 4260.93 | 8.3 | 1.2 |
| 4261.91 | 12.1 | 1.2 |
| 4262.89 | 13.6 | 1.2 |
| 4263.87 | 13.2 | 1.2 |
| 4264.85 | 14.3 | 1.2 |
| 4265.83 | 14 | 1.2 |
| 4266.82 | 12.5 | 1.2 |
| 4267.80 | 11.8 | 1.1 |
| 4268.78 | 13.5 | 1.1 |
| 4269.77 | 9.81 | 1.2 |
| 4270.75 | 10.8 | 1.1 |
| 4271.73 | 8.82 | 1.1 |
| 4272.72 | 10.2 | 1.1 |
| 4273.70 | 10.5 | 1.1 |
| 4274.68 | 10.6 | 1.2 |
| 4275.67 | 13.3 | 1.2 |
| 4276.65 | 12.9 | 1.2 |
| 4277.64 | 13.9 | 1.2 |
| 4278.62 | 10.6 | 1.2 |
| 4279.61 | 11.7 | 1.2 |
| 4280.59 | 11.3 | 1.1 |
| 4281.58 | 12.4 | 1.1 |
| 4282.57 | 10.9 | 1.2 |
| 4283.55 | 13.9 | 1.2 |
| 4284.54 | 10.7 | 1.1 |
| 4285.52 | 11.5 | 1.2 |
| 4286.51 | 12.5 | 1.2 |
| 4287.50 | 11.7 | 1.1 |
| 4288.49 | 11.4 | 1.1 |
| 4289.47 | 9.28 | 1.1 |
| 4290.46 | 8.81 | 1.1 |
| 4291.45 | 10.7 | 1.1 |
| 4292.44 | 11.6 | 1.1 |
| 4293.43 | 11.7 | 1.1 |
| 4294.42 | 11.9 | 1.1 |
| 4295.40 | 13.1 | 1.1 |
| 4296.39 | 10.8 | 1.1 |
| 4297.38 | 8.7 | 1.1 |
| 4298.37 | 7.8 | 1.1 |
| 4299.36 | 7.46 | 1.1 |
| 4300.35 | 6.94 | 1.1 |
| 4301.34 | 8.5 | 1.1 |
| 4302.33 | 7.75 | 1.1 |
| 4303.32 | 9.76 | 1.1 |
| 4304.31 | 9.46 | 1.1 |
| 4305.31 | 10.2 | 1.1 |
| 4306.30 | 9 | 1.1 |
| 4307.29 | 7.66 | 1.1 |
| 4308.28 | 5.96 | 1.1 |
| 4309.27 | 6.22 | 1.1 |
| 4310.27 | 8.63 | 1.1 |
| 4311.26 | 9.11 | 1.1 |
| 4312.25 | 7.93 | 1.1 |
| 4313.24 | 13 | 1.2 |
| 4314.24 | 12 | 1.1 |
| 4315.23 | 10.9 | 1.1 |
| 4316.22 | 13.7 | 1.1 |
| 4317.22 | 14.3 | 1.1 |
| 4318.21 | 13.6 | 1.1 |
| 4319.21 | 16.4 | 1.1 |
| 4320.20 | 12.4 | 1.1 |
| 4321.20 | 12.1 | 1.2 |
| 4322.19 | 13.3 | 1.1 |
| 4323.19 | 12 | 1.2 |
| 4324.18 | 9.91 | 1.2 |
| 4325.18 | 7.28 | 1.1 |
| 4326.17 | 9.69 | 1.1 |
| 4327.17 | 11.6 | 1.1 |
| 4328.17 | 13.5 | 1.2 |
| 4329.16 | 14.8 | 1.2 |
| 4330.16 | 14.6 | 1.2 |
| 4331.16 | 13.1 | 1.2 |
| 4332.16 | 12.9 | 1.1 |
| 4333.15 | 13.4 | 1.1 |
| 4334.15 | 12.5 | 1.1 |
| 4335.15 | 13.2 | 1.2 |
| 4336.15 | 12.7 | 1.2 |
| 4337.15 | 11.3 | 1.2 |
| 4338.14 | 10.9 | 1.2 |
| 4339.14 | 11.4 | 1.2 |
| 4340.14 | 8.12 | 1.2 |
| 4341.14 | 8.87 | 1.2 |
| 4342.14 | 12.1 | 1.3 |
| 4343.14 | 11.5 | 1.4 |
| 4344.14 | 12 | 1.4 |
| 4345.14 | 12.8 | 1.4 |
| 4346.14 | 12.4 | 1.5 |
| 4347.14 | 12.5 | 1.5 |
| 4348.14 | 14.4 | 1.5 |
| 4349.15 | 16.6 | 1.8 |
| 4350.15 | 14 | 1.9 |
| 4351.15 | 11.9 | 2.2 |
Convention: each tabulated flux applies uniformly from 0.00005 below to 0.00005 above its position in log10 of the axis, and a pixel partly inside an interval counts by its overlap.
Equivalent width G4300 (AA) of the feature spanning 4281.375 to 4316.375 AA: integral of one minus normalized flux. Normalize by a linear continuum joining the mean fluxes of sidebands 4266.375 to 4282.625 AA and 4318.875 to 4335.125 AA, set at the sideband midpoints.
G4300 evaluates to 5.5 AA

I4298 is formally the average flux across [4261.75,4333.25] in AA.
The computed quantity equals 11.2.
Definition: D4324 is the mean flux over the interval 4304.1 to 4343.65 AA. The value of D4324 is 11.3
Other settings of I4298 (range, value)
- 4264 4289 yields 11.8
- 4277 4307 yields 10.5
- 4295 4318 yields 9.55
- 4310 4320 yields 12.1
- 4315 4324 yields 13.1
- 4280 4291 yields 11.3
